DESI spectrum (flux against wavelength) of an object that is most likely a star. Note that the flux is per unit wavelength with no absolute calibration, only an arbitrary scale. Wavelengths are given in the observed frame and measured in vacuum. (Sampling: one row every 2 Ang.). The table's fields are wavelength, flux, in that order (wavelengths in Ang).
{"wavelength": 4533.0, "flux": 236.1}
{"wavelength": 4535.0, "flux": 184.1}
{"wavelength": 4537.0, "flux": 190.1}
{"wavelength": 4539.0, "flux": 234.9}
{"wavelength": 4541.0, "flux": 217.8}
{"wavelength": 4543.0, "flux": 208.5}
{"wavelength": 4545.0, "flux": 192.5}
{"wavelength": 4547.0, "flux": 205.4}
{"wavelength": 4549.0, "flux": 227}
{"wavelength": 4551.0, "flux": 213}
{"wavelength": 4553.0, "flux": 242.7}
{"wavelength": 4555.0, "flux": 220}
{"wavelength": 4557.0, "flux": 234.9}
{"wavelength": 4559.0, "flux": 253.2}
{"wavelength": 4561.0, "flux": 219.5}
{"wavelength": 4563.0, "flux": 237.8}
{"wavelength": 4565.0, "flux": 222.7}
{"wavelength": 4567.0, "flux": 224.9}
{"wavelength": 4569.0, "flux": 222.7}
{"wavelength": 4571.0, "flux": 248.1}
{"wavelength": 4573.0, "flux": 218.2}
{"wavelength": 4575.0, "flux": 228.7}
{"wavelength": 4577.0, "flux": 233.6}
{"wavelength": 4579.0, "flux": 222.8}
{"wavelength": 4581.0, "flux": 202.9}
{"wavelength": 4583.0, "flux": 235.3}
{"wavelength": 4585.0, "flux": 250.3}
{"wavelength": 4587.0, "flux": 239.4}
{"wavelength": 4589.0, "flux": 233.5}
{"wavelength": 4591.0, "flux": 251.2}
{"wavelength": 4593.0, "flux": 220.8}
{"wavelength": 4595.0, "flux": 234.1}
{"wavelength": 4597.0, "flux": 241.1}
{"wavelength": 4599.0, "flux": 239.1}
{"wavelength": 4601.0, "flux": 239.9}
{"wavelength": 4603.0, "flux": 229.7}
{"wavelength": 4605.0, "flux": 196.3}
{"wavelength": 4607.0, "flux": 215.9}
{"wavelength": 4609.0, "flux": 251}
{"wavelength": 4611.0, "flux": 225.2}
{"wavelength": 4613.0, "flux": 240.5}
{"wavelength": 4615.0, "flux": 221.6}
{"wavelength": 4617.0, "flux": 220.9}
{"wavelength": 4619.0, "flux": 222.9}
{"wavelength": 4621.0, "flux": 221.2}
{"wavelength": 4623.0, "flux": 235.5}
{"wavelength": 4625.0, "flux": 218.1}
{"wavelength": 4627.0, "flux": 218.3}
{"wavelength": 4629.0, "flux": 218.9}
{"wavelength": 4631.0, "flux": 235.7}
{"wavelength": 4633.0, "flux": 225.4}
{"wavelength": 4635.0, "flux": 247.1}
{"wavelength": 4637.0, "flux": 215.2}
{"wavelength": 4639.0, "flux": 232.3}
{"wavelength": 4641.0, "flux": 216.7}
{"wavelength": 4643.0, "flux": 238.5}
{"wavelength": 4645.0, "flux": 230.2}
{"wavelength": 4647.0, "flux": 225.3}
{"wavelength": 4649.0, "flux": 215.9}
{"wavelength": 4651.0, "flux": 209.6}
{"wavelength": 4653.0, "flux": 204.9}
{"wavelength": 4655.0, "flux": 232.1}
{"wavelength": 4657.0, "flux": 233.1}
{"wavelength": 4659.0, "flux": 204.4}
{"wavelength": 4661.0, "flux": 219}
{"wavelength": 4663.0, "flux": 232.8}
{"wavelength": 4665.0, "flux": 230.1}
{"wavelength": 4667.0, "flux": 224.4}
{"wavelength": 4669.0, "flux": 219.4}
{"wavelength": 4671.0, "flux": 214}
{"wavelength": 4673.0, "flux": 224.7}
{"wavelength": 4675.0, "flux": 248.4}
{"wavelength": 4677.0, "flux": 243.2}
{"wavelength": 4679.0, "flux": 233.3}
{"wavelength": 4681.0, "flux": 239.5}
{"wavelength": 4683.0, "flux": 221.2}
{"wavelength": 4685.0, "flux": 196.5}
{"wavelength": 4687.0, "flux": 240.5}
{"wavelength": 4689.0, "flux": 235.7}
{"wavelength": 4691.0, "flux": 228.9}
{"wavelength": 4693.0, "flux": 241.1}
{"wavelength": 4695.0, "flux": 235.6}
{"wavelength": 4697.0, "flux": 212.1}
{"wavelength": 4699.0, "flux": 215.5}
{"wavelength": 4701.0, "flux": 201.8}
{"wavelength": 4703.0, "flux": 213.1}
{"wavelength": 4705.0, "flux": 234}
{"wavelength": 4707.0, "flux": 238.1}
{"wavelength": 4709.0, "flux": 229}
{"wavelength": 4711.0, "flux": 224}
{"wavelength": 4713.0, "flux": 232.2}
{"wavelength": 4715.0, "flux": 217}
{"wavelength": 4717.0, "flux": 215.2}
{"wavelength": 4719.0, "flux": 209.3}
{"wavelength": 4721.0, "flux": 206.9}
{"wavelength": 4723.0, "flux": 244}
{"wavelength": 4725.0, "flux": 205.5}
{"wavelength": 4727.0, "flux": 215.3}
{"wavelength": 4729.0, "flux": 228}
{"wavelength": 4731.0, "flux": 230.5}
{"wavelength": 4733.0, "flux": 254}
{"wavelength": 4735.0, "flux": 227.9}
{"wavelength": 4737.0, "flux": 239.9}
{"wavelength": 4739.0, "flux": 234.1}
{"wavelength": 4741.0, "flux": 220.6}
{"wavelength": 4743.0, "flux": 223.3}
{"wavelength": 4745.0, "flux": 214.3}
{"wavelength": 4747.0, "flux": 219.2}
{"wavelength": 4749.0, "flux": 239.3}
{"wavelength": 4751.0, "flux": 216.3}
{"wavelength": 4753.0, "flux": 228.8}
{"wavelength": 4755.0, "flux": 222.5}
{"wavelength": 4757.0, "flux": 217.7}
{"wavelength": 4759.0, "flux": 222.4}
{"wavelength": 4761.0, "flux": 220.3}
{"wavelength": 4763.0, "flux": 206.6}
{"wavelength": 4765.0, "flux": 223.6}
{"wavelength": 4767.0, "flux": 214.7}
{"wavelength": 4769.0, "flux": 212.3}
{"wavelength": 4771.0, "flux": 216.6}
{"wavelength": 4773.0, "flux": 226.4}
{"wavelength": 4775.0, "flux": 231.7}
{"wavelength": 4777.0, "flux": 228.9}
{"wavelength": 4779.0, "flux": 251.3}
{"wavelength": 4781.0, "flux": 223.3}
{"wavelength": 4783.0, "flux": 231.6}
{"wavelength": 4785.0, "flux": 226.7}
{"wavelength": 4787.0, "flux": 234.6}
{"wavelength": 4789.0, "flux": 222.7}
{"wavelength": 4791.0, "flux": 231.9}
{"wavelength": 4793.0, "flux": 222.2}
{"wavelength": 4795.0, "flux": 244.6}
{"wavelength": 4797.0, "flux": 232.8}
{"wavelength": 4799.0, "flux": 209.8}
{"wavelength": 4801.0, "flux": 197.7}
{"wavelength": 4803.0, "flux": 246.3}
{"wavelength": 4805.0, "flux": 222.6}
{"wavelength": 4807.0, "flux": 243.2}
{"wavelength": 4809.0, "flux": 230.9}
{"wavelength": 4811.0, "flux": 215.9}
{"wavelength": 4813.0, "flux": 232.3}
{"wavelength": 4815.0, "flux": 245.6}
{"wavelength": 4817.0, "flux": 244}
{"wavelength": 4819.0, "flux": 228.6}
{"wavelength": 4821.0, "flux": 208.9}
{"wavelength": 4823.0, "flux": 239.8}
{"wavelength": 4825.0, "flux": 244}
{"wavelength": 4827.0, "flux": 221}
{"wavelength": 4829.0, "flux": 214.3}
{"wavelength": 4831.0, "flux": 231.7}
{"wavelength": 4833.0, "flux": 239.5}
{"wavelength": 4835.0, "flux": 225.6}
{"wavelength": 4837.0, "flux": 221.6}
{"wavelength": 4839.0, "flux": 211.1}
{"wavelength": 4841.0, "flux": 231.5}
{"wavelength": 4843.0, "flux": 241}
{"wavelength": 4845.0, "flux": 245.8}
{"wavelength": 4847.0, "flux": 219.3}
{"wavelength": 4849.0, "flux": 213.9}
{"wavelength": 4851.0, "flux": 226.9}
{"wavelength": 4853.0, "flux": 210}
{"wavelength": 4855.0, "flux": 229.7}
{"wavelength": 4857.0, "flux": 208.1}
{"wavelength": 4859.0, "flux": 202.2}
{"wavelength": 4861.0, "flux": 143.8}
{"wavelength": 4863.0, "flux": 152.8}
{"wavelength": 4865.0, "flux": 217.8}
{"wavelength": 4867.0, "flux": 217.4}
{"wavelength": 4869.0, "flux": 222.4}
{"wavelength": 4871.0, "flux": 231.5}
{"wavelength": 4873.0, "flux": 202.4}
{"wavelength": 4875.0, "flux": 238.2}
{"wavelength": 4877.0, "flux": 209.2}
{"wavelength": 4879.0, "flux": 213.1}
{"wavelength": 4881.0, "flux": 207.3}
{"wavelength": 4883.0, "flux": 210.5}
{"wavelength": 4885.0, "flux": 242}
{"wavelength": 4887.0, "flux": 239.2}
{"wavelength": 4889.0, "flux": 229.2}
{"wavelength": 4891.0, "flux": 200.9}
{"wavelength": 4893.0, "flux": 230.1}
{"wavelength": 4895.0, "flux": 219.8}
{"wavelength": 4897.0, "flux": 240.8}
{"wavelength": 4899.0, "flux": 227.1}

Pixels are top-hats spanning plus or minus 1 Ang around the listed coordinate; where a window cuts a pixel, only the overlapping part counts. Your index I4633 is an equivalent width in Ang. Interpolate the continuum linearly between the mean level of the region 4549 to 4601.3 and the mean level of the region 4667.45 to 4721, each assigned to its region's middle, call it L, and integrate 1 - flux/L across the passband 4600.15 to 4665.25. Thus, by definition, 1.05 Ang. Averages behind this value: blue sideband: 232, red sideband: 225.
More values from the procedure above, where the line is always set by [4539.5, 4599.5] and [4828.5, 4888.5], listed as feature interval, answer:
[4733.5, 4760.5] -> -0.5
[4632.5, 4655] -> 0.1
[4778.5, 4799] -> -1.0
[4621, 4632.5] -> 0.0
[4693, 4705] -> 0.2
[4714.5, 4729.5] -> 0.3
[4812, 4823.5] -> -0.7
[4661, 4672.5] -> 0.0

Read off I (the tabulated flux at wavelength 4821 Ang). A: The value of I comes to 208.9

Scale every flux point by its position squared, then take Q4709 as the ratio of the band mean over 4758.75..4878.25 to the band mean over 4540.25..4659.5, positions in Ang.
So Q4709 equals 1.1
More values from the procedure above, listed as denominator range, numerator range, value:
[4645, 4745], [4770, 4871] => 1.05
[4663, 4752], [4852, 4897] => 1.01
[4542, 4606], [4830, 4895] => 1.08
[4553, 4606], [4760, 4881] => 1.07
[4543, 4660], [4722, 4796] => 1.07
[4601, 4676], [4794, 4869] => 1.07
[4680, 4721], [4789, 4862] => 1.06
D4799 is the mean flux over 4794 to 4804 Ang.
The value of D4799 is 226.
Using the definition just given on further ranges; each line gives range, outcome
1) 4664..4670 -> 225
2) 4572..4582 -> 221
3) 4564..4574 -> 227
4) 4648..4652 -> 213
